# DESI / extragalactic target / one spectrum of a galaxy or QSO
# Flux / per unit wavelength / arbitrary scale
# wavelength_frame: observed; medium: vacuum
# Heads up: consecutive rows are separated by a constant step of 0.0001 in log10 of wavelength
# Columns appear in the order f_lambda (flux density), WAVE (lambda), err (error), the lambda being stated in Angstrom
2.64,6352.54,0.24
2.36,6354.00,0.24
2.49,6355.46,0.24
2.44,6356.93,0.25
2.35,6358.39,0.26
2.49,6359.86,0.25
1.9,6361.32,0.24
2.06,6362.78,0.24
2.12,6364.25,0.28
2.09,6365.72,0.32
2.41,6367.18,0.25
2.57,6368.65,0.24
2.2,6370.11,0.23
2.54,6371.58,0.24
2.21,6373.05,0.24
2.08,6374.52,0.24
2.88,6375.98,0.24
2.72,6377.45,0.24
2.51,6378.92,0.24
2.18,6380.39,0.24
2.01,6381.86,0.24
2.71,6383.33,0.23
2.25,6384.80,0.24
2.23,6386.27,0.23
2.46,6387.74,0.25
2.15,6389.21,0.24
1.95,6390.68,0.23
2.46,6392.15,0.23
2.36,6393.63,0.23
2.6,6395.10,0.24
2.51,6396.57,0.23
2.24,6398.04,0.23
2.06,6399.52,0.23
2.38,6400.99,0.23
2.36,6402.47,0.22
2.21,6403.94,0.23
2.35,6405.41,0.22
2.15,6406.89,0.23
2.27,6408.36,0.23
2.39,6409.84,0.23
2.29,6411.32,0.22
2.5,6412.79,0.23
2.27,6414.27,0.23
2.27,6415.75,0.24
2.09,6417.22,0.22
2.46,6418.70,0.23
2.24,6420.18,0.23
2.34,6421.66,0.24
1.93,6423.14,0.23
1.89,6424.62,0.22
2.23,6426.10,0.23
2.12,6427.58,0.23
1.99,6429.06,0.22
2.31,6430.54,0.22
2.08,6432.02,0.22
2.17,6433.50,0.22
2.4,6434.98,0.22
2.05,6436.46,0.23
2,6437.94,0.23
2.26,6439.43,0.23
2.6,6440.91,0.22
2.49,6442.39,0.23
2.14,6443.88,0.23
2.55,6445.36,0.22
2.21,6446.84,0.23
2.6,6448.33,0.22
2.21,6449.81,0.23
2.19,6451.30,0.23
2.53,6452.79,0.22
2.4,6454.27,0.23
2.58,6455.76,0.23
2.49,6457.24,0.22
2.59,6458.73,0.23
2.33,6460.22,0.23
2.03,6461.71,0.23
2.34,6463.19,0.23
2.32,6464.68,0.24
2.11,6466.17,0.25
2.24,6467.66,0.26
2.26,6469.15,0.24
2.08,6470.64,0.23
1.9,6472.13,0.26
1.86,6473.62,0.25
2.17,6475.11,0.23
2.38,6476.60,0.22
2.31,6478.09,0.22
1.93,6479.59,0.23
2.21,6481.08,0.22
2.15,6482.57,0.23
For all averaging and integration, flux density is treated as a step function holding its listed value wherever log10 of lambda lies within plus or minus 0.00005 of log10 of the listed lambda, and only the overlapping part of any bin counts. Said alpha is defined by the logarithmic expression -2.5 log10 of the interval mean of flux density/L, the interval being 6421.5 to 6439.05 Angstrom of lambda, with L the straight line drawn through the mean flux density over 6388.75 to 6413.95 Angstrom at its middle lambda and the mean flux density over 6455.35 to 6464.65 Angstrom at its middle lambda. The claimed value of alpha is 0.11 mag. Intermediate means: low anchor 2.31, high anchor 2.38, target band 2.12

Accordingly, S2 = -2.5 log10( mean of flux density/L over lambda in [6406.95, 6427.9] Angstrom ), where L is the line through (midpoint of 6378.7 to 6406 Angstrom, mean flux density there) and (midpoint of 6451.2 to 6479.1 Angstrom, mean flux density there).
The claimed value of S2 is 0.03 mag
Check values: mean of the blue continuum 2.31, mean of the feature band 2.23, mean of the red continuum 2.27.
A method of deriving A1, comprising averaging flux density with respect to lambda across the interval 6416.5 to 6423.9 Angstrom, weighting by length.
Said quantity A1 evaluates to 2.21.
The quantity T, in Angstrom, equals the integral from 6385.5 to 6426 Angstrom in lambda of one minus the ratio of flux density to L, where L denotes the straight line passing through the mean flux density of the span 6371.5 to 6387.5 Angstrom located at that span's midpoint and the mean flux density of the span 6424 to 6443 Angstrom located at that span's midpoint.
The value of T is 0.4 Angstrom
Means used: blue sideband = 2.39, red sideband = 2.2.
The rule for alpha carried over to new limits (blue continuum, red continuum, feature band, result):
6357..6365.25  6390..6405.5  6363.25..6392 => -0.04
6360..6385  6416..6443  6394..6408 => -0.03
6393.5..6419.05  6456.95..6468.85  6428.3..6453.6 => 0.01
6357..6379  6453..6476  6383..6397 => -0.02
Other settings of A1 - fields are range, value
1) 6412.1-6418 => 2.28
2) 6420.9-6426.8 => 2.1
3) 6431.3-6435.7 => 2.22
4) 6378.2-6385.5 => 2.33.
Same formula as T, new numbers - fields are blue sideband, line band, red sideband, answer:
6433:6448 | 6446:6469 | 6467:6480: -1.4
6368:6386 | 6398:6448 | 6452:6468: 2.8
